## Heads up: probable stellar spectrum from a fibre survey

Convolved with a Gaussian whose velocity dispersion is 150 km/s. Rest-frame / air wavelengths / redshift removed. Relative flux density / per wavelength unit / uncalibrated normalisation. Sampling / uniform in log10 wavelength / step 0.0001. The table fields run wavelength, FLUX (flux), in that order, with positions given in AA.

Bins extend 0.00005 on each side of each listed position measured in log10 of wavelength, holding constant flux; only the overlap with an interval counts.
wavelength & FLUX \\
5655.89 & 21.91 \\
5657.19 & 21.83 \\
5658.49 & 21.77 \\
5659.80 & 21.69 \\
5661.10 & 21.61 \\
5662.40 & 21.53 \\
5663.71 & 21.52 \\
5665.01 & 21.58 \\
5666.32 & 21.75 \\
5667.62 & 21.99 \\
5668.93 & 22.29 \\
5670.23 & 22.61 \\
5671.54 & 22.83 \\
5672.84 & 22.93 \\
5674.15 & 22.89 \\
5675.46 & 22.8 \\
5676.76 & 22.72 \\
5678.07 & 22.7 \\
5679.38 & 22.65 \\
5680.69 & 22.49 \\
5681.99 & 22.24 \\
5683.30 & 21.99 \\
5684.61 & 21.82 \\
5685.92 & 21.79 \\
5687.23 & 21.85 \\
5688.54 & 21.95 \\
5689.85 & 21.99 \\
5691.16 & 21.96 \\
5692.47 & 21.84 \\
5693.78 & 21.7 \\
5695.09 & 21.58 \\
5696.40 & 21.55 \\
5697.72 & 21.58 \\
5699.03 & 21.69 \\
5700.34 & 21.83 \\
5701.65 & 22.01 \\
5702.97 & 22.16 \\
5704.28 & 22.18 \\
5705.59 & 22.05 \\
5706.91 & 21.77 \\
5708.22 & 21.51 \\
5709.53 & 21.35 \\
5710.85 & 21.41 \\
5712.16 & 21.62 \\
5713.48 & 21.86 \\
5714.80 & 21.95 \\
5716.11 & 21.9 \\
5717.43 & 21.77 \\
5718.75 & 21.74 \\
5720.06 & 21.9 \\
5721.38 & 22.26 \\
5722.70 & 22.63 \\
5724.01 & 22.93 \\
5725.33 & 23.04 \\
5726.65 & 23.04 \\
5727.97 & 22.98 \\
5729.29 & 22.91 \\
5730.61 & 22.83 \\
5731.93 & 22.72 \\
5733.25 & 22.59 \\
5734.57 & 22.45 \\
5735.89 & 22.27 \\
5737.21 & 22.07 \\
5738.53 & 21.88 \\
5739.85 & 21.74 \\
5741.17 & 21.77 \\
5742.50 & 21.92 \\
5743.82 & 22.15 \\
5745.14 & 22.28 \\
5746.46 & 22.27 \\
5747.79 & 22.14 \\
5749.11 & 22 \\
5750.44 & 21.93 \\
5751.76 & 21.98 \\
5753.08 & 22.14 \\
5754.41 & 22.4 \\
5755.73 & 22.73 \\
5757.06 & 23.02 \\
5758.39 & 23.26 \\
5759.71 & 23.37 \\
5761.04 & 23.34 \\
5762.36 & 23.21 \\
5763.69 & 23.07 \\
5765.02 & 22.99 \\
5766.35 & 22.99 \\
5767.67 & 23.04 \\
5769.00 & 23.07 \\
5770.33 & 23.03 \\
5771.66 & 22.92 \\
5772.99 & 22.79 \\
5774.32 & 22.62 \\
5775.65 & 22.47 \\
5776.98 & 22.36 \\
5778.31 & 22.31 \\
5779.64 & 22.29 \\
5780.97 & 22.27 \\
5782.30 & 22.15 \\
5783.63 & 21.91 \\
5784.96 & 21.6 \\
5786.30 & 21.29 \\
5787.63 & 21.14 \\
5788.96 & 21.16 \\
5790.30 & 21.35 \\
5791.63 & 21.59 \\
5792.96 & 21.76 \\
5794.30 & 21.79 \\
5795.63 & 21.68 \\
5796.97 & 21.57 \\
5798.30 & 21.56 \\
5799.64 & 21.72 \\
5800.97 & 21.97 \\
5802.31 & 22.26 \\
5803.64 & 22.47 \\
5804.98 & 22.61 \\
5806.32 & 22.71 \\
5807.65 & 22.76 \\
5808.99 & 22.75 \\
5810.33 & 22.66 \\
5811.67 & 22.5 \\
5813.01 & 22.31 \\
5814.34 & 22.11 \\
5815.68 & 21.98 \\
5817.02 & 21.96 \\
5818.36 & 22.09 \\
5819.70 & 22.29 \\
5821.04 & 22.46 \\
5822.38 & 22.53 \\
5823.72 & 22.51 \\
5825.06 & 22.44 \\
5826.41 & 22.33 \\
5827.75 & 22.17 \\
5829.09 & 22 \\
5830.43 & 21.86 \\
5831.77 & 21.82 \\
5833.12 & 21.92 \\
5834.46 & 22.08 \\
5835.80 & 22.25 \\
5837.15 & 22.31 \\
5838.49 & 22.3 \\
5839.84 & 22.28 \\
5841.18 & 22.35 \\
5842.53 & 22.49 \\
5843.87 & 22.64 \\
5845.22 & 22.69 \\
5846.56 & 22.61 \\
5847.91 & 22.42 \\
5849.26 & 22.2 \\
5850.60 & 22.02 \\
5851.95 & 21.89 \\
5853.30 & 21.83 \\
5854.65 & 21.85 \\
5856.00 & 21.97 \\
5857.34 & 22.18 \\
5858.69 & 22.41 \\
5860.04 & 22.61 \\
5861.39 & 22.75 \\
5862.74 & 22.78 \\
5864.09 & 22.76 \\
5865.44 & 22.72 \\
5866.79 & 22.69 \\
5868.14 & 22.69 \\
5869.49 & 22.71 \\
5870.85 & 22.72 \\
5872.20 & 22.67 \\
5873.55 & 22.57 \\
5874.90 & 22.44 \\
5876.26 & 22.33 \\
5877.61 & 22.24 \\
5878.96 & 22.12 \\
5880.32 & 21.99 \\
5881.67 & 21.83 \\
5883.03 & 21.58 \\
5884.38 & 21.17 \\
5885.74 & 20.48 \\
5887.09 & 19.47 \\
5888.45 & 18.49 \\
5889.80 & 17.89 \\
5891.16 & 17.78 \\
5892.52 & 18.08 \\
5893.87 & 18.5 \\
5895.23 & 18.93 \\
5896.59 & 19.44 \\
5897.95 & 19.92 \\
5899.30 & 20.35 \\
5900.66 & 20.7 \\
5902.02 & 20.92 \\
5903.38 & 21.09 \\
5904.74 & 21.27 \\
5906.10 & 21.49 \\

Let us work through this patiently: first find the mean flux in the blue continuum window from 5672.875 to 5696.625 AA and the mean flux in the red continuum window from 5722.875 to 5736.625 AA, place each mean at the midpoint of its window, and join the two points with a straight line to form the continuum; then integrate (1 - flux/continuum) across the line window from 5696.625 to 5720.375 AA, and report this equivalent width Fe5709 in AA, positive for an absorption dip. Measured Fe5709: 0.74 AA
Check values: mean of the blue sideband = 22.2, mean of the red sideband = 22.8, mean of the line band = 21.8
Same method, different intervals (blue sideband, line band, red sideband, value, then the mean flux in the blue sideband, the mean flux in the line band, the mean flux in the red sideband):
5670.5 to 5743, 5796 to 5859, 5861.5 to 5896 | -2.2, 22.2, 22.2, 21.2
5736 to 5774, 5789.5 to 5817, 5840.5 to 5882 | 0.5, 22.6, 22.1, 22.4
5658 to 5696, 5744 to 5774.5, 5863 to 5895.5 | -1.4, 22.1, 22.7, 21.2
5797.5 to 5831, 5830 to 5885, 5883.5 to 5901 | -4.4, 22.3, 22.3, 19.3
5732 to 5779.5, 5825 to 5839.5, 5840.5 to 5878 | 0.2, 22.5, 22.1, 22.4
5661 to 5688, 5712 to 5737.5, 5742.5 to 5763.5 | 0.0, 22.2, 22.4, 22.5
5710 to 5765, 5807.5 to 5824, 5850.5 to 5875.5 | 0.0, 22.4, 22.4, 22.4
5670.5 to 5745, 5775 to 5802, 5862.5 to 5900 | -0.2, 22.2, 21.8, 21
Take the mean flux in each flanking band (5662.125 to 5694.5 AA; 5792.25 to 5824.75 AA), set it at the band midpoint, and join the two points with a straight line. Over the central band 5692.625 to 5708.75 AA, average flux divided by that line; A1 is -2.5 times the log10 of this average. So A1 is 0.02 mag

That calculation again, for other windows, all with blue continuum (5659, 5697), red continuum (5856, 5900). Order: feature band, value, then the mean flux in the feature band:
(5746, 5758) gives -0.025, 22.3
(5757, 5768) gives -0.069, 23.2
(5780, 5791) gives 0.000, 21.6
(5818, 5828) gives -0.044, 22.4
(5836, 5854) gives -0.046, 22.3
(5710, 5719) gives 0.011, 21.7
